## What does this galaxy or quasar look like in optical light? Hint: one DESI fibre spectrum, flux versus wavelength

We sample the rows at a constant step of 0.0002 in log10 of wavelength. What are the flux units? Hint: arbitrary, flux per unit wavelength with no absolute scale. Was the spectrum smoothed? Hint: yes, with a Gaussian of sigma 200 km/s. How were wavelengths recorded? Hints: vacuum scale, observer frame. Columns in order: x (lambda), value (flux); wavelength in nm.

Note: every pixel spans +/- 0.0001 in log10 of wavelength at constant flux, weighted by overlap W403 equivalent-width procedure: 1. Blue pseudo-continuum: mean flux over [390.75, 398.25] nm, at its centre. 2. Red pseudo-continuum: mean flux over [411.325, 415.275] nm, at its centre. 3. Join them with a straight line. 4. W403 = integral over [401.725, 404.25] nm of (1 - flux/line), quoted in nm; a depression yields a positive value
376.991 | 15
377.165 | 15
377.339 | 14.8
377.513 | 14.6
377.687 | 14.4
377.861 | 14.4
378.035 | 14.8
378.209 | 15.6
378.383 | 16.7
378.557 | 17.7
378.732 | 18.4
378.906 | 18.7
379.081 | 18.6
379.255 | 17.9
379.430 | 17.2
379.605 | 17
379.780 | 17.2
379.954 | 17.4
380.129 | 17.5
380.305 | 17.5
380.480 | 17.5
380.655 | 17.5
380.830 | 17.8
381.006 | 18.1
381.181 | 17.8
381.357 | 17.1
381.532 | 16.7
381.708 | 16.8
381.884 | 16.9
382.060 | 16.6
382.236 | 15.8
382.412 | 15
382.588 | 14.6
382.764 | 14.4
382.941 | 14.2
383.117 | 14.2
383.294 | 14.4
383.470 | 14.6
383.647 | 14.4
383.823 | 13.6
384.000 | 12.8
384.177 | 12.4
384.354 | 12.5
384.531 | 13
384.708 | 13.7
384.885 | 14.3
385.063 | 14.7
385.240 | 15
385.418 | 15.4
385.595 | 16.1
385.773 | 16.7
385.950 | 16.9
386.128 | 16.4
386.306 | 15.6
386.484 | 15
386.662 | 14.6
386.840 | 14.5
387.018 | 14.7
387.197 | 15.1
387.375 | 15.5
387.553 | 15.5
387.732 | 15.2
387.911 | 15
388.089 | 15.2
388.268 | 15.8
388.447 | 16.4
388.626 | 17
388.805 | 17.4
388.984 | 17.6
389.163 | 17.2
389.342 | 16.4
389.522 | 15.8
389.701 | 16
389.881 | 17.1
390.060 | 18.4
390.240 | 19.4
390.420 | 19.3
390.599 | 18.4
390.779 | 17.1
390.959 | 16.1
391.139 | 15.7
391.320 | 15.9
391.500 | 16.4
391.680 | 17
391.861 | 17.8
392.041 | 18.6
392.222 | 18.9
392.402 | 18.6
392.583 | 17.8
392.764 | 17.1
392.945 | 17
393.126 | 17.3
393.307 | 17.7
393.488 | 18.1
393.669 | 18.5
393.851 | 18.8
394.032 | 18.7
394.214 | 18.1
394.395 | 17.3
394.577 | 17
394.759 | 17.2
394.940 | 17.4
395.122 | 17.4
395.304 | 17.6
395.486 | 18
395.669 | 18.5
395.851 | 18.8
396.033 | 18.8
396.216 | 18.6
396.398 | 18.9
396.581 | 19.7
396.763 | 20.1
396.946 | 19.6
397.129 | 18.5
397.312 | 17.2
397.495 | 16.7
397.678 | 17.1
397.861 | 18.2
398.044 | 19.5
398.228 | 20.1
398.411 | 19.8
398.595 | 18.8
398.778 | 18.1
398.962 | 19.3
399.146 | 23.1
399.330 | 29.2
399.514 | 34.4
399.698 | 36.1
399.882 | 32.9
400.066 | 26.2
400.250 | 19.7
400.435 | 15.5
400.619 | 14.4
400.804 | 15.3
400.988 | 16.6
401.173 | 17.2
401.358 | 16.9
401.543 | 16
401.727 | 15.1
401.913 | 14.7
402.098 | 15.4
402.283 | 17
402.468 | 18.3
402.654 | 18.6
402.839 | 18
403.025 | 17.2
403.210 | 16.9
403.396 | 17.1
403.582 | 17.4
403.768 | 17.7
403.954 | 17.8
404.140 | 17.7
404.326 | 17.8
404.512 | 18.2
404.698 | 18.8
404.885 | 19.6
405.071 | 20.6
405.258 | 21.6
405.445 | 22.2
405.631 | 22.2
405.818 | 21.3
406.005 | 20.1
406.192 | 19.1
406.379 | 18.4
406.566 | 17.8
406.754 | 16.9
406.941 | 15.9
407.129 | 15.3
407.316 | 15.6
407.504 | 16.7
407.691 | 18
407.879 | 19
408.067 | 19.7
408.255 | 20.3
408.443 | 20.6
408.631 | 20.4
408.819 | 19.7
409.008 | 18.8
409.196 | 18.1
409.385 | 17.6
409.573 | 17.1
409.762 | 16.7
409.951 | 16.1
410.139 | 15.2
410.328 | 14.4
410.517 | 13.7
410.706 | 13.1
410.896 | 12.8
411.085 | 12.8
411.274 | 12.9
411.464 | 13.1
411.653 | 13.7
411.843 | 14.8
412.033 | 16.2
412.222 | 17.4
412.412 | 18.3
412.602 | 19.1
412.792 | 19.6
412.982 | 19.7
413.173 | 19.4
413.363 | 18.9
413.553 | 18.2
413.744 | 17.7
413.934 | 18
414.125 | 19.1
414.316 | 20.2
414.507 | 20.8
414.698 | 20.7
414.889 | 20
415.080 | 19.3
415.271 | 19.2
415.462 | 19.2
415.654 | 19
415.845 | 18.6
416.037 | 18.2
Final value 0.13 nm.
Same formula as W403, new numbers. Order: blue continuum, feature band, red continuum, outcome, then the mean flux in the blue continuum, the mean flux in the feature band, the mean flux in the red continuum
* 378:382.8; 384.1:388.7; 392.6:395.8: 0.597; 17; 15.1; 17.8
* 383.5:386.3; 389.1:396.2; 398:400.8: 0.509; 14.6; 17.6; 22.9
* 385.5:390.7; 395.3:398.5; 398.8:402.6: 0.104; 16.4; 18.7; 20.6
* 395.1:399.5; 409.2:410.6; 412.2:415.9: 0.237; 19.5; 16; 19.2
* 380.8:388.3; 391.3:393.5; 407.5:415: -0.238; 15.2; 17.6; 17.5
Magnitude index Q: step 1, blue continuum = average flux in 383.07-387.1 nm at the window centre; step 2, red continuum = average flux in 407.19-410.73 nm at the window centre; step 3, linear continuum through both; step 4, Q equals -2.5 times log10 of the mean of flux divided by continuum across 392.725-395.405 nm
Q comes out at -0.131 mag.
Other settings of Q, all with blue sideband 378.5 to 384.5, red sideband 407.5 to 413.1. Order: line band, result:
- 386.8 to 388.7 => 0.06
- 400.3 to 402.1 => 0.06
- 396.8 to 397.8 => -0.09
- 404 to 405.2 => -0.13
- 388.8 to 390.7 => -0.08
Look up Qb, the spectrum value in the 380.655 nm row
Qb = 17.5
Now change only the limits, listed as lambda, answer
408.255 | 20.3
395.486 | 18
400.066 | 26.2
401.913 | 14.7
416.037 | 18.2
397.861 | 18.2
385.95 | 16.9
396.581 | 19.7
